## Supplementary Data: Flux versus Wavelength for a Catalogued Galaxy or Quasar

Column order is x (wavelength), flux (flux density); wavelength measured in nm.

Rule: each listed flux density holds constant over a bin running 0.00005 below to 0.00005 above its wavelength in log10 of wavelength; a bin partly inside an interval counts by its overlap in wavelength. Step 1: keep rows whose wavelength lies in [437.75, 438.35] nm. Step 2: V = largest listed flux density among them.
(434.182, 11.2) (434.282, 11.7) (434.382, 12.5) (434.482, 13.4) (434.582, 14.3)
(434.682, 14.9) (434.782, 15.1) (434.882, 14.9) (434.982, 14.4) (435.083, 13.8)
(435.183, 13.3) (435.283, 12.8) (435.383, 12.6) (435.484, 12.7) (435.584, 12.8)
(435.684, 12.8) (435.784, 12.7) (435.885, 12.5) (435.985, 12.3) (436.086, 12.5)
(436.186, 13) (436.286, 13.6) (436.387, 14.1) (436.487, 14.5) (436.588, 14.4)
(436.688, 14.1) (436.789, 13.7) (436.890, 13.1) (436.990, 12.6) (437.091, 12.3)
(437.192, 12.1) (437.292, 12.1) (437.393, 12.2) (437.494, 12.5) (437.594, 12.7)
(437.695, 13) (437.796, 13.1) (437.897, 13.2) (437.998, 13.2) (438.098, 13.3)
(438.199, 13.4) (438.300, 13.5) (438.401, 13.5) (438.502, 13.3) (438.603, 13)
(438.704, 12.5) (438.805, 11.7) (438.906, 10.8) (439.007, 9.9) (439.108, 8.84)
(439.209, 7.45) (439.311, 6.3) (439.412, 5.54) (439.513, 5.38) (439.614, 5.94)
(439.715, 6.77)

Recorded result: 13.5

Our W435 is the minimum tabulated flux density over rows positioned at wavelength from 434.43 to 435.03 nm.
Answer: 13.4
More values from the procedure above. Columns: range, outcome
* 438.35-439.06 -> 9.9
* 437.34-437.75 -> 12.2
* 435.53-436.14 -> 12.3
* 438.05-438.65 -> 13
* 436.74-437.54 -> 12.1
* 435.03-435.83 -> 12.6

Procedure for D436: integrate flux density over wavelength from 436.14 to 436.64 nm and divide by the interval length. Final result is 13.9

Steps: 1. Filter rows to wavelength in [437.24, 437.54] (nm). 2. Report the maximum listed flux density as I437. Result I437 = 12.5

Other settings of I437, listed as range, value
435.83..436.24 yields 13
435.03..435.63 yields 13.8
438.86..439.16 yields 10.8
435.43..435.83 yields 12.8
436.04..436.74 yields 14.5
